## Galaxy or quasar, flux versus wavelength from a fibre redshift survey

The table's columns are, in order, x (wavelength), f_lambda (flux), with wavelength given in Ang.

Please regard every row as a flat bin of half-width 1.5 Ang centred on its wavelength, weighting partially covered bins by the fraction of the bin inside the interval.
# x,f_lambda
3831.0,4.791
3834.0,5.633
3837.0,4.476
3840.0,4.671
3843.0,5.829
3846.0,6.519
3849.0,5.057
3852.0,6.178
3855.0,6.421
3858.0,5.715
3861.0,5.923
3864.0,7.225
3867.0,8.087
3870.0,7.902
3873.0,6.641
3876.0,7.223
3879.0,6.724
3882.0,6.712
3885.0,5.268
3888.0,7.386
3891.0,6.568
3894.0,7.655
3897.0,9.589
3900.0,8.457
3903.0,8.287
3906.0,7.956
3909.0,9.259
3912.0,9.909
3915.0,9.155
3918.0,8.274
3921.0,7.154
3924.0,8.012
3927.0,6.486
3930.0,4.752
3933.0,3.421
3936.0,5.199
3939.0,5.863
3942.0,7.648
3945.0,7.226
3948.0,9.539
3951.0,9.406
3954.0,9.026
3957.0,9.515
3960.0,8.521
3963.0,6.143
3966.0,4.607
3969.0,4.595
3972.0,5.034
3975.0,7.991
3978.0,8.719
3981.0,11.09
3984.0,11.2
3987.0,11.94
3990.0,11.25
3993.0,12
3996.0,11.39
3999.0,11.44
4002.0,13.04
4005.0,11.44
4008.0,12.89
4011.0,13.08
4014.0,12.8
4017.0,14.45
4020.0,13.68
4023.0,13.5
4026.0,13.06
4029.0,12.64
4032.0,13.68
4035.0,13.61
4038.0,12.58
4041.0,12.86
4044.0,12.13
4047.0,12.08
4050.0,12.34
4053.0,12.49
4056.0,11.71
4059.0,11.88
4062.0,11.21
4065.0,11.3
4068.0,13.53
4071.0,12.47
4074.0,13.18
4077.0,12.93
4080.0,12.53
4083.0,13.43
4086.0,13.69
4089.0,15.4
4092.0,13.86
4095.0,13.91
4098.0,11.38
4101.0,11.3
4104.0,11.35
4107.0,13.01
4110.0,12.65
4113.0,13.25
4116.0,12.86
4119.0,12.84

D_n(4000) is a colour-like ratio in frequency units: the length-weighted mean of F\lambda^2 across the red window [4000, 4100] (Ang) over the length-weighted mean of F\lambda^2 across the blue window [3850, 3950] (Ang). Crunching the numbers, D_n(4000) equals 1.92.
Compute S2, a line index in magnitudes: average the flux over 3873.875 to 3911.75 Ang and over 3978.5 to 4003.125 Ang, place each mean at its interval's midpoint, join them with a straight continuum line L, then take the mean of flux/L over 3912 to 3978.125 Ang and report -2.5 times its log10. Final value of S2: 0.326 mag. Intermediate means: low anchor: 7.65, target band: 7.13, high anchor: 11.5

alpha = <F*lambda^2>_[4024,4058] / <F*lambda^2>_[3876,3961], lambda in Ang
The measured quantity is 1.77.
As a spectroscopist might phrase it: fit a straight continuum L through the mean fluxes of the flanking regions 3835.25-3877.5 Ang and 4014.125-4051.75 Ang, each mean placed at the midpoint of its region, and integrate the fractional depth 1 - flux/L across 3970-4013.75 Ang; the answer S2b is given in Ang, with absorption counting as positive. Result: 2.48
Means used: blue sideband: 6.27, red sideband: 13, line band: 10.9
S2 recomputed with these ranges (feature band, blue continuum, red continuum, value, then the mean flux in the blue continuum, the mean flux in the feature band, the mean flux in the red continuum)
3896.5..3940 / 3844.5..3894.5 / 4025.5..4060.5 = 0.109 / 6.64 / 7.42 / 12.6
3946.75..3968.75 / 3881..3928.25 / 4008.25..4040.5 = 0.281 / 7.9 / 7.89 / 13.3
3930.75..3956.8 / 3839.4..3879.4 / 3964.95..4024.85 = 0.272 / 6.47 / 7.21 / 10.9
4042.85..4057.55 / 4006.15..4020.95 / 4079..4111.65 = 0.087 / 13.3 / 12.1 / 13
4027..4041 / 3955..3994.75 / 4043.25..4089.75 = -0.169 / 8.68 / 13.1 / 12.6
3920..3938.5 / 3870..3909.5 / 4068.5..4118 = 0.417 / 7.49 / 5.8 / 13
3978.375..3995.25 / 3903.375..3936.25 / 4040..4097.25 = -0.156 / 7.35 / 11.3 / 12.8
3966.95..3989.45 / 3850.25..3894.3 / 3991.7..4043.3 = 0.284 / 6.74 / 8.66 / 12.8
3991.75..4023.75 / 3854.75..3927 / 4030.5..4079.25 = -0.146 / 7.56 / 12.7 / 12.5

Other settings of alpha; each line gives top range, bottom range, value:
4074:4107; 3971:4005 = 1.29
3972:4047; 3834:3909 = 1.90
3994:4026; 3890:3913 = 1.59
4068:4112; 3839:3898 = 2.17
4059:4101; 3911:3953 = 1.91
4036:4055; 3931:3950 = 2.01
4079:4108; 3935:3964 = 1.77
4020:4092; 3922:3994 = 1.71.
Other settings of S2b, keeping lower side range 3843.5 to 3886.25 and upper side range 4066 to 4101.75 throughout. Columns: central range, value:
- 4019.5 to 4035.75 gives -2.68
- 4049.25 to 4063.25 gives 0.44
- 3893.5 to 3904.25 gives -1.46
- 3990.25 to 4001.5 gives -1.30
